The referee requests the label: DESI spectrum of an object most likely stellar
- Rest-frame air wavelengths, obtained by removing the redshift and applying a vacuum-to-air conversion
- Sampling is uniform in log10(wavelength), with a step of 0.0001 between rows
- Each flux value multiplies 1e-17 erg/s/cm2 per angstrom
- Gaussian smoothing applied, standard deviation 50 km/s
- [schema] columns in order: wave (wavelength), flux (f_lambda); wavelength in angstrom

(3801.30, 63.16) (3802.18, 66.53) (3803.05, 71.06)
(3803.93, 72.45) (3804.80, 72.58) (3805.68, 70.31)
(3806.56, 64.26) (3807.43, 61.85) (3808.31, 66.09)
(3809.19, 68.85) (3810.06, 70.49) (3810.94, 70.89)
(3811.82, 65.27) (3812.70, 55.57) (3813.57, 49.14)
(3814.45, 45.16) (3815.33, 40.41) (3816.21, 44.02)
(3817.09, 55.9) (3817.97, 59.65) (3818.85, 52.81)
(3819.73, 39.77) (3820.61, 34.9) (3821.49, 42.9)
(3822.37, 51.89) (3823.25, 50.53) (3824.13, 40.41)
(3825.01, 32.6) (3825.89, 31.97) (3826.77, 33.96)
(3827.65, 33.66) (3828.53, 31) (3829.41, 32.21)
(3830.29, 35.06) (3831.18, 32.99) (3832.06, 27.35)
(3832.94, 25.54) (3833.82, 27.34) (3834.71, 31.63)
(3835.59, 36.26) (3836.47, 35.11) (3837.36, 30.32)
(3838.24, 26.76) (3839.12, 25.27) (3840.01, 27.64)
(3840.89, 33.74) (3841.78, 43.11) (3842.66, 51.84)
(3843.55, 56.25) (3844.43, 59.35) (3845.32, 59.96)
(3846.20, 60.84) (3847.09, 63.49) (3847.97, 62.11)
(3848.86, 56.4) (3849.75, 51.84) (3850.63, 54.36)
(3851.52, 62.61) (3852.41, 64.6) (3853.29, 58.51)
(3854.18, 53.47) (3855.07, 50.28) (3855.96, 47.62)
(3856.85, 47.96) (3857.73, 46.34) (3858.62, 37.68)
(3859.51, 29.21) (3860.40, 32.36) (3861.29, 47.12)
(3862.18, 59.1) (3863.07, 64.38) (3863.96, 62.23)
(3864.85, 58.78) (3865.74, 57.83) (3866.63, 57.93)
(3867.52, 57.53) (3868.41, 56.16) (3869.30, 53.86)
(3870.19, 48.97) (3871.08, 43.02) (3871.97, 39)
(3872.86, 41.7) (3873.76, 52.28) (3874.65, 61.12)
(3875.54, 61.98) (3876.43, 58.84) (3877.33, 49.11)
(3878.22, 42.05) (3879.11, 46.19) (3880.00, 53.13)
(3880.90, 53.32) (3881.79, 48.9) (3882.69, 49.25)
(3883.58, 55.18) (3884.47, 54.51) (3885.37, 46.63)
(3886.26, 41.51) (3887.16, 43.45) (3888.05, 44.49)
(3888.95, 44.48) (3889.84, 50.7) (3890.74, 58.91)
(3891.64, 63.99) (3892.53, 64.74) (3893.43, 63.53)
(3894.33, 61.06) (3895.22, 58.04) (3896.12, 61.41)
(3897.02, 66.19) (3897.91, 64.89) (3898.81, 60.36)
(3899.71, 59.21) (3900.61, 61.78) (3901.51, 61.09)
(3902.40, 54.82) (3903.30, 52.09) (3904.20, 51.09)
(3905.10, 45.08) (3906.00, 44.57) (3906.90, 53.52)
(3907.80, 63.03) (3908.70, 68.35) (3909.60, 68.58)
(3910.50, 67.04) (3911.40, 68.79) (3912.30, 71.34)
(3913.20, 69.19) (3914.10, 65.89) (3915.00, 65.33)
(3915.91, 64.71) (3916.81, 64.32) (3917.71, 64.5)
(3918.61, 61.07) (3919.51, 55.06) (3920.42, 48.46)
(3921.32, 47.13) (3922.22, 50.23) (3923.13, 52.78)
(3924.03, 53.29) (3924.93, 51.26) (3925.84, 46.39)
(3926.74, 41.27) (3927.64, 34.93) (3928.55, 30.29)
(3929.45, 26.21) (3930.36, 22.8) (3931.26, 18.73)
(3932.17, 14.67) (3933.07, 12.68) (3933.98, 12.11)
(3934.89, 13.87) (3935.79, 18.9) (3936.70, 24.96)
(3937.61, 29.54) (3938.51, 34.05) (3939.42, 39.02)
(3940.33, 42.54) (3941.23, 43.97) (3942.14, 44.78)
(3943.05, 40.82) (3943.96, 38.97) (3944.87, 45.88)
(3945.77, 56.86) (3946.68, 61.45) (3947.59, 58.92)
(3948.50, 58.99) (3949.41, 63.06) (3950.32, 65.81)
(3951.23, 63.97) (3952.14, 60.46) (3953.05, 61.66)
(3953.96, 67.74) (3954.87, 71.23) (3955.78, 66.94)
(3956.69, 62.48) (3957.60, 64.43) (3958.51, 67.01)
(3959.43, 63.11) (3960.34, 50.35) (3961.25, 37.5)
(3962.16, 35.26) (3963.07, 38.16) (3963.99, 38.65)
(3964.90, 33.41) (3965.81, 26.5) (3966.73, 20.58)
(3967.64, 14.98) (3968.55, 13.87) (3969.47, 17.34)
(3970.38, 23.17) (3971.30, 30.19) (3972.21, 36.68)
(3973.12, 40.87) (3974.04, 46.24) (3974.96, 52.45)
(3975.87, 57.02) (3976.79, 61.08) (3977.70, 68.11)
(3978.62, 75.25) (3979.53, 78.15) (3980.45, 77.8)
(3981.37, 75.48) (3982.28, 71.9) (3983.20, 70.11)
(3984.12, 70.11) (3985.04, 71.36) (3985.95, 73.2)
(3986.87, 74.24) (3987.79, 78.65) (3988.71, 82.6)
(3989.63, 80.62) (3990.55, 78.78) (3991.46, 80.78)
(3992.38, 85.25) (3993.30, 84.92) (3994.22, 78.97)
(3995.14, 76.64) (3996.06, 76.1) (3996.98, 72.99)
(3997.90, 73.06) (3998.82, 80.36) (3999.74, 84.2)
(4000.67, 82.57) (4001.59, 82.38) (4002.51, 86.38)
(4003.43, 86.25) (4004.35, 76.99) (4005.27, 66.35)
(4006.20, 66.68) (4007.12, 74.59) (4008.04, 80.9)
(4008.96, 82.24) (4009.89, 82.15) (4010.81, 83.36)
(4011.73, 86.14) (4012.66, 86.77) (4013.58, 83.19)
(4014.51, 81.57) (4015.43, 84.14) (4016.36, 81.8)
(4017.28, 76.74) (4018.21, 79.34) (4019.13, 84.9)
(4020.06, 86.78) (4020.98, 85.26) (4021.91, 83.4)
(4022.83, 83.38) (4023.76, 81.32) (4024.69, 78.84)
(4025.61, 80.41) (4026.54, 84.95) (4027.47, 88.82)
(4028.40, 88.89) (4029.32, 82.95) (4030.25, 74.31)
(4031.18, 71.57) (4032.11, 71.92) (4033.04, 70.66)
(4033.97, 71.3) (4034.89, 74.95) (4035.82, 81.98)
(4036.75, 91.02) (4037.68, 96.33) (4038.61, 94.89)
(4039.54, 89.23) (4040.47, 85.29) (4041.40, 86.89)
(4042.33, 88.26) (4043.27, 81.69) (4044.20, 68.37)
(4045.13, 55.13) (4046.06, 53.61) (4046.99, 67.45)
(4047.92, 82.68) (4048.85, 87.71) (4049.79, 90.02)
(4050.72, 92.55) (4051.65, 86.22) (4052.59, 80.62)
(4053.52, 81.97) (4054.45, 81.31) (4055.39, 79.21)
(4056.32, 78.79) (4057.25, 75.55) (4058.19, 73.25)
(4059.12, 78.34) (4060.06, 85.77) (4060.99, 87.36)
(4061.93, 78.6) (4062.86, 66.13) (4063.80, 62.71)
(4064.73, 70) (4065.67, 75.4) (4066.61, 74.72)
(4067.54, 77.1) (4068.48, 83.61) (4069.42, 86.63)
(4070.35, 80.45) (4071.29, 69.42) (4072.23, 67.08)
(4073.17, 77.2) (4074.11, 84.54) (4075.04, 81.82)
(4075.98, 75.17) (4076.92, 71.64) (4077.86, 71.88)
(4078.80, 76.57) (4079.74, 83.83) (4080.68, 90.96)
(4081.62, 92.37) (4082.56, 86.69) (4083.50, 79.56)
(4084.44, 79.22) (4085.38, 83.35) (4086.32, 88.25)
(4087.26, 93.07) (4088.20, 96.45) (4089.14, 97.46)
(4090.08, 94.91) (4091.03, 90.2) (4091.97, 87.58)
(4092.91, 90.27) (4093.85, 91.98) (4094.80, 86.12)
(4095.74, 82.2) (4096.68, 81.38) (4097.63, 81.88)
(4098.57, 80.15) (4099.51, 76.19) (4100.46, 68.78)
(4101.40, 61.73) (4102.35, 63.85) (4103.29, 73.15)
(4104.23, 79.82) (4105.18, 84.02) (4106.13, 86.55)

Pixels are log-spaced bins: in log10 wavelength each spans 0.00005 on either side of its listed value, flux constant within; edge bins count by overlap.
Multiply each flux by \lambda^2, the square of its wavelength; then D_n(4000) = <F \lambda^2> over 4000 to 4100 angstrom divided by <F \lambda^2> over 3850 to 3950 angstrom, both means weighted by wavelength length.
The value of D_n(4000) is 1.74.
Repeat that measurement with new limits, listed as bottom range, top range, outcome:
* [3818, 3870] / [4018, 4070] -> 1.94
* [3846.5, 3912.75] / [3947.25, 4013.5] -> 1.24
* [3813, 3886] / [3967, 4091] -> 1.79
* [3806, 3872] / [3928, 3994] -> 1.13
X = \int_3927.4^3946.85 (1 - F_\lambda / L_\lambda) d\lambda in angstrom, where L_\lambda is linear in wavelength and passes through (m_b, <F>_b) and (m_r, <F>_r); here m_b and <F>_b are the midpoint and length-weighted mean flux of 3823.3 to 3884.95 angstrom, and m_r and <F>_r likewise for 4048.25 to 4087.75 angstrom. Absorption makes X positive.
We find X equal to 9.1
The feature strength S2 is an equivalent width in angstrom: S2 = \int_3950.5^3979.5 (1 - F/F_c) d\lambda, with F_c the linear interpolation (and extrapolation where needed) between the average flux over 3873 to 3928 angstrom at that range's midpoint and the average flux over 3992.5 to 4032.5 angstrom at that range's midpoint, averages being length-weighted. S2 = 9.1 angstrom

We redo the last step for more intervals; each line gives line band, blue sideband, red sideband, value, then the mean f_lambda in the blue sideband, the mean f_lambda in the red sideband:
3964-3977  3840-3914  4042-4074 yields 6.4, 54.4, 77.2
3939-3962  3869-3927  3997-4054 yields 3.6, 55.4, 80.8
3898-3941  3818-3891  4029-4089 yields 6.9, 46.6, 79.8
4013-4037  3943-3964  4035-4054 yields -1.4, 56.5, 81.9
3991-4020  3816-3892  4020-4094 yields -3.2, 47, 81.2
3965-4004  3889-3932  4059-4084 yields 1.2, 54.9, 78.3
